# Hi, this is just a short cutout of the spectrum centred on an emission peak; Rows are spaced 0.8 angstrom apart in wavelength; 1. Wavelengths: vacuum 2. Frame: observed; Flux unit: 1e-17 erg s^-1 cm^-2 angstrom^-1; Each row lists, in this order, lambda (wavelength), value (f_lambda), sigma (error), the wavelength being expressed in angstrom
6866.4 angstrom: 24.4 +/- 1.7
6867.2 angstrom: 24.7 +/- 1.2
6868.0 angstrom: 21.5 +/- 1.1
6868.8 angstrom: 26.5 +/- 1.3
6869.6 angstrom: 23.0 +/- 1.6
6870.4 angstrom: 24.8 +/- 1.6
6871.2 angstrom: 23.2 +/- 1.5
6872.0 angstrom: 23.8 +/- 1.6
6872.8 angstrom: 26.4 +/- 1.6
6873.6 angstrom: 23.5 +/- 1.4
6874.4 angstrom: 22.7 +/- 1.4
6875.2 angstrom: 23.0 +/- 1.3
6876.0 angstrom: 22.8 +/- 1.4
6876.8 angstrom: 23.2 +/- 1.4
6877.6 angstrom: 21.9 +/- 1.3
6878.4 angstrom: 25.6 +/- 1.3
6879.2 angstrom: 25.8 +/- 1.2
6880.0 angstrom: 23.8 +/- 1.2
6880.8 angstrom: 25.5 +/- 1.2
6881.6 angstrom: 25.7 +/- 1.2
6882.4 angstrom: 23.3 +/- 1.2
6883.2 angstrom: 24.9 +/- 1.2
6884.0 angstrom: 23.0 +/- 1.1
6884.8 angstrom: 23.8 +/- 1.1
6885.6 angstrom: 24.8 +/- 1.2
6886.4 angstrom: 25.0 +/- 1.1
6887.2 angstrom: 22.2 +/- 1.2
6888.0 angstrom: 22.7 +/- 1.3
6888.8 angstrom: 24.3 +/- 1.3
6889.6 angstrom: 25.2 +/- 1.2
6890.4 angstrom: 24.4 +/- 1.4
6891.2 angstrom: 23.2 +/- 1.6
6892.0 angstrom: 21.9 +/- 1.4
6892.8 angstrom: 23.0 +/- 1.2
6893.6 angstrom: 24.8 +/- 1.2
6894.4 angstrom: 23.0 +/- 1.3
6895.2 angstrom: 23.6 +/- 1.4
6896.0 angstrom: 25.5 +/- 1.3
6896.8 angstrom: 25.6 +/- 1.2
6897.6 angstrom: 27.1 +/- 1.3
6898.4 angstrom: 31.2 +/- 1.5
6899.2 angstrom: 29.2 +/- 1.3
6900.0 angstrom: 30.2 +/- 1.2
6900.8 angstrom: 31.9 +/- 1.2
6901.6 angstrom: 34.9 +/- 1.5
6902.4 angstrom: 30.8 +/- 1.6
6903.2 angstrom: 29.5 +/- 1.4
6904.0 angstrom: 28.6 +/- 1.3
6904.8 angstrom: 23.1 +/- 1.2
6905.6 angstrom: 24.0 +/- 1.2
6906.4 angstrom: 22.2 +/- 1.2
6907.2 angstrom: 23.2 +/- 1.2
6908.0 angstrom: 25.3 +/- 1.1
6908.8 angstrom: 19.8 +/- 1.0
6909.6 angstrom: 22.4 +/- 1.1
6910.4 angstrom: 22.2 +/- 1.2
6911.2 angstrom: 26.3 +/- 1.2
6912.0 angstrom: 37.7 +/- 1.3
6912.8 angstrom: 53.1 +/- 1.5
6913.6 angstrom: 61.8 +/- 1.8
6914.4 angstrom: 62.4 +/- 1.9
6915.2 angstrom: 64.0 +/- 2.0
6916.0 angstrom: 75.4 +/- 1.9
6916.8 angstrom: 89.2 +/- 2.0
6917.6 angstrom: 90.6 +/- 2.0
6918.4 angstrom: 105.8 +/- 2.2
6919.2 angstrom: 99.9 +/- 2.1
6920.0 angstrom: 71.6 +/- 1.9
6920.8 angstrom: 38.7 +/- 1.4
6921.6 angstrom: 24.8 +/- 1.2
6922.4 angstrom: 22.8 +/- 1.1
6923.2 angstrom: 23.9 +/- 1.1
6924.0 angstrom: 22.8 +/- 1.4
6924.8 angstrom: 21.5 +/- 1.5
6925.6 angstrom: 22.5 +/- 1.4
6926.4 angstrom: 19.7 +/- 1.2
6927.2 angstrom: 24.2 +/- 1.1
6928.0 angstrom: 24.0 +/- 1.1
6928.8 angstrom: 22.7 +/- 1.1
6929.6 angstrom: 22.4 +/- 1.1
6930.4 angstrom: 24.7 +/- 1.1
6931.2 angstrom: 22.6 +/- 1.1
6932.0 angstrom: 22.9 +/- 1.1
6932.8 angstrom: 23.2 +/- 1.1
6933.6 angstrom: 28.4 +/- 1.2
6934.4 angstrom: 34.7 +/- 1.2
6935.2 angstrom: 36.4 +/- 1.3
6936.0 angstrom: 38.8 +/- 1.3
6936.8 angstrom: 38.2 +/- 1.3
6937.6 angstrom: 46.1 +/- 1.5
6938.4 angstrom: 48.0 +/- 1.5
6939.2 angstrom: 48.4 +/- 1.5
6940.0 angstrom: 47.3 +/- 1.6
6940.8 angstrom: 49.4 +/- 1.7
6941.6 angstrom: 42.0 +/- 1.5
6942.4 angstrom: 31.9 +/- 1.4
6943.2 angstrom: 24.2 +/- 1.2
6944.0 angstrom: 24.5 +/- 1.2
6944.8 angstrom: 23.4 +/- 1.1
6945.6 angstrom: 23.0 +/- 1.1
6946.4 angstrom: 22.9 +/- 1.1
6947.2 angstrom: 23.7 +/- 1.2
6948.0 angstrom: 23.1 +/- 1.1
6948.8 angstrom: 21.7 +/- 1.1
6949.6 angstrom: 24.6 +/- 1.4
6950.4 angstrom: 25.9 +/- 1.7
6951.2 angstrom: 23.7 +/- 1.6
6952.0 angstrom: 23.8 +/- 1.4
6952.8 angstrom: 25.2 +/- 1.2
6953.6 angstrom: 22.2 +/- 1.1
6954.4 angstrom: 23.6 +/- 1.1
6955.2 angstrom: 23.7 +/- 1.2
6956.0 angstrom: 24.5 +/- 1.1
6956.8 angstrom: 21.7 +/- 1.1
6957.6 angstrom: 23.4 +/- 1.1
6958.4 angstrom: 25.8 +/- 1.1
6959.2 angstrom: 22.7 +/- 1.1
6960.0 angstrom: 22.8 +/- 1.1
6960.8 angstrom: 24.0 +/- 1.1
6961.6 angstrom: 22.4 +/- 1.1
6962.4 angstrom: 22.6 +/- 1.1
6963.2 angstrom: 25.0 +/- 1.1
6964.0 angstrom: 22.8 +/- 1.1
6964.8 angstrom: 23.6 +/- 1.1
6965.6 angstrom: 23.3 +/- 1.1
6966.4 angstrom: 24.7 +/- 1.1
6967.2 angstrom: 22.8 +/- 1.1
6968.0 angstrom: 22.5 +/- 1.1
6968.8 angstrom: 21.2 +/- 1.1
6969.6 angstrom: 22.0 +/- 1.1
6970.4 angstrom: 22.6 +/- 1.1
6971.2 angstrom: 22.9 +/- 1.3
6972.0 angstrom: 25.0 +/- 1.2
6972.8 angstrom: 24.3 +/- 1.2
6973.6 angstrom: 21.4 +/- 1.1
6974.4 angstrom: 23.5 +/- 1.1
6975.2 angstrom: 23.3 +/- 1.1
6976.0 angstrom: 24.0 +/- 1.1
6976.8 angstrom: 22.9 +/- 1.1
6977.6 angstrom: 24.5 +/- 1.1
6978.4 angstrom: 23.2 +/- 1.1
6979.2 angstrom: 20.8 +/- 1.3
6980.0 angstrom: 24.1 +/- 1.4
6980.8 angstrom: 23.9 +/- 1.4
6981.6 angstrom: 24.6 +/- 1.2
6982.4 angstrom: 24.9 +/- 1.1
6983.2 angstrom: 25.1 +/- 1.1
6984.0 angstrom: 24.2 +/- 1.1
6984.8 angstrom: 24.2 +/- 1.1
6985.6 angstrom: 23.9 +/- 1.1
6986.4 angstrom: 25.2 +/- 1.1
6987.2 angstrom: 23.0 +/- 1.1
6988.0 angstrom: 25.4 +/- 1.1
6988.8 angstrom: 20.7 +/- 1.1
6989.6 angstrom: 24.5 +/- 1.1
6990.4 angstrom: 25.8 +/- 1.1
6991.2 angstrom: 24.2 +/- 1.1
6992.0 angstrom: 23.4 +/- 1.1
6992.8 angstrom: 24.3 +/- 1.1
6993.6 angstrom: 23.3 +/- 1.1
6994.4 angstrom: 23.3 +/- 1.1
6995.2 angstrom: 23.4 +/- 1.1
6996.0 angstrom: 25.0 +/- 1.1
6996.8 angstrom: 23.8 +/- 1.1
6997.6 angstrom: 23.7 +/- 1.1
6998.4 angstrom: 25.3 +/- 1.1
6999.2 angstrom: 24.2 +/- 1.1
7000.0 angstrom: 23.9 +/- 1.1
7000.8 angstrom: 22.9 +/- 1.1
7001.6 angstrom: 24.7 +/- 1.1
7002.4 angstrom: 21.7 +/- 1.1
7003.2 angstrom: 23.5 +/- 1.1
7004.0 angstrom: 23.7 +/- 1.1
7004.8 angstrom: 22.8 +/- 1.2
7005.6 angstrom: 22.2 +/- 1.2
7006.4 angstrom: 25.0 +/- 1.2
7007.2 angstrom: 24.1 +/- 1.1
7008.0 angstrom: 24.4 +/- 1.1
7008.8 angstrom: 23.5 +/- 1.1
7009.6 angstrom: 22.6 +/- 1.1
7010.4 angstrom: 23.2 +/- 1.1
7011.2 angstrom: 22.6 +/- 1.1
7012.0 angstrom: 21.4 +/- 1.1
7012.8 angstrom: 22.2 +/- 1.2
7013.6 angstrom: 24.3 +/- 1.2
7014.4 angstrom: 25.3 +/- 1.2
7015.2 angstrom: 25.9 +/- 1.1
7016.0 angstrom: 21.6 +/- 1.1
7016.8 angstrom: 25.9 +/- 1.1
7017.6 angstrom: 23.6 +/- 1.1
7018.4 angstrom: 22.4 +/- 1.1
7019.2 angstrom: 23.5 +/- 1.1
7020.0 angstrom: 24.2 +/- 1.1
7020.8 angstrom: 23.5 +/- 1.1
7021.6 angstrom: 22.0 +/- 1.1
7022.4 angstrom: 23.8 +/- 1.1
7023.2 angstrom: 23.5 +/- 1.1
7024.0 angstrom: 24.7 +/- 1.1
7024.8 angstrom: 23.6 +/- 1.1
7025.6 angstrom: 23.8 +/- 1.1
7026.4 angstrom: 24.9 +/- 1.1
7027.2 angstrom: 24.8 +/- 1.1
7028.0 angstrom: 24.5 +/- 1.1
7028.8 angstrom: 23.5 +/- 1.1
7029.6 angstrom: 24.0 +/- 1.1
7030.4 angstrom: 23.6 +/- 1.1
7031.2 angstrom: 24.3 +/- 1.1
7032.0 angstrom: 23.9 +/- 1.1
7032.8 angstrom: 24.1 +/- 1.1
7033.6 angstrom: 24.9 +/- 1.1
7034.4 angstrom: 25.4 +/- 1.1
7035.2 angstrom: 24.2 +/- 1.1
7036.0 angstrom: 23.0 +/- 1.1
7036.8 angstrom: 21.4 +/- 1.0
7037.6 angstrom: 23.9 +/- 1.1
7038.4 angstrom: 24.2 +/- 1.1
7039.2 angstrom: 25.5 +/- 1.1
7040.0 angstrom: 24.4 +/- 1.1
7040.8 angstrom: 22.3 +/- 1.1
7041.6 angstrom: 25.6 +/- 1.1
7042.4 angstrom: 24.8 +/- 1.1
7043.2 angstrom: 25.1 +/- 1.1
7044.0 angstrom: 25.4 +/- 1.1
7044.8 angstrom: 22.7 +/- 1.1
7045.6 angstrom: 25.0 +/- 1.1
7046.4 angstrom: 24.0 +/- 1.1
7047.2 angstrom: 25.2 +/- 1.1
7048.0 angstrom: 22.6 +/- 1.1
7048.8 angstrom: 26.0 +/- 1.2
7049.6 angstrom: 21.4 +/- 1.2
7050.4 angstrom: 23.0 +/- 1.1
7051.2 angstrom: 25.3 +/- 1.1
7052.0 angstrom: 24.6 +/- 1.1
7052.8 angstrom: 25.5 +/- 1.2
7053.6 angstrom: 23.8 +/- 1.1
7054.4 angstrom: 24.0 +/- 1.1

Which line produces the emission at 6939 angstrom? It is [N II] 6583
